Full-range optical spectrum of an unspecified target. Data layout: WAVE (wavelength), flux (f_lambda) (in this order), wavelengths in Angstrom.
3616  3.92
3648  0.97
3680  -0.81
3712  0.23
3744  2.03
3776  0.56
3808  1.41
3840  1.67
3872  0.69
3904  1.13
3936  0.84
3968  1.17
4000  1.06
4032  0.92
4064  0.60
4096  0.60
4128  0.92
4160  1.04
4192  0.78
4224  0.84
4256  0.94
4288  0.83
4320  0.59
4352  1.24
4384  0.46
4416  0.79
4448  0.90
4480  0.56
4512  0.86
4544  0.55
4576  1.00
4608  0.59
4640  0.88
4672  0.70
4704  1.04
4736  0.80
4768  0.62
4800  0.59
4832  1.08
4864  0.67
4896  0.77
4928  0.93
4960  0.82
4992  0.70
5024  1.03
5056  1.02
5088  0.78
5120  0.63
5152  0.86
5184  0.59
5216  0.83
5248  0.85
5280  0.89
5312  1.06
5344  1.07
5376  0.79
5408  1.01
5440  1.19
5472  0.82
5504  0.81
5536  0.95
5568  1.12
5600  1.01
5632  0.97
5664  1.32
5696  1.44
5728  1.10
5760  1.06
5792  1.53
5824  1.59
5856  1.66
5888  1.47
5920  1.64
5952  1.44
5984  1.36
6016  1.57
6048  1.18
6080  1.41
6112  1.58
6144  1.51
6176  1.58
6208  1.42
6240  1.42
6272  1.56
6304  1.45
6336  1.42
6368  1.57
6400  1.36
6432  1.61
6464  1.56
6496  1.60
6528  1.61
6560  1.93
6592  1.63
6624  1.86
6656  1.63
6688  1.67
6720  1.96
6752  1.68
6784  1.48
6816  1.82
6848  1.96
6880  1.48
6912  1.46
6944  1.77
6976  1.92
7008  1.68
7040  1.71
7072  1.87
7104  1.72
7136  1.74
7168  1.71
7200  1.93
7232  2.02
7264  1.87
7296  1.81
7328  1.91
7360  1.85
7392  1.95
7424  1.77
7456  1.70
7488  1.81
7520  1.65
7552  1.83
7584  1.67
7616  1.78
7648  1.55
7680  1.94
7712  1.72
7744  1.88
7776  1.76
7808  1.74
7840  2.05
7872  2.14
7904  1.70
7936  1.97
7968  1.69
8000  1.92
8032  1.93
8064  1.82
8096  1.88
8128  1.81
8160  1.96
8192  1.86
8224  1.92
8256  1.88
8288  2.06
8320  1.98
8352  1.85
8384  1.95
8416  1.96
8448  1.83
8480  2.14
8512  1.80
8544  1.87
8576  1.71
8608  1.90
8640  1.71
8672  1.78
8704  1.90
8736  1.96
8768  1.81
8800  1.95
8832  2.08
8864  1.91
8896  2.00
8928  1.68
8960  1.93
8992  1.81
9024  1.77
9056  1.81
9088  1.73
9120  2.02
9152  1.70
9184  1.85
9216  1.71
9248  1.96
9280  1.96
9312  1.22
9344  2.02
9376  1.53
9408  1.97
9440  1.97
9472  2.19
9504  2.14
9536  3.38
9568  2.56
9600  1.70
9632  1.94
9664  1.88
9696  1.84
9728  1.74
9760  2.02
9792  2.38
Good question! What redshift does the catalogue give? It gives 0.454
